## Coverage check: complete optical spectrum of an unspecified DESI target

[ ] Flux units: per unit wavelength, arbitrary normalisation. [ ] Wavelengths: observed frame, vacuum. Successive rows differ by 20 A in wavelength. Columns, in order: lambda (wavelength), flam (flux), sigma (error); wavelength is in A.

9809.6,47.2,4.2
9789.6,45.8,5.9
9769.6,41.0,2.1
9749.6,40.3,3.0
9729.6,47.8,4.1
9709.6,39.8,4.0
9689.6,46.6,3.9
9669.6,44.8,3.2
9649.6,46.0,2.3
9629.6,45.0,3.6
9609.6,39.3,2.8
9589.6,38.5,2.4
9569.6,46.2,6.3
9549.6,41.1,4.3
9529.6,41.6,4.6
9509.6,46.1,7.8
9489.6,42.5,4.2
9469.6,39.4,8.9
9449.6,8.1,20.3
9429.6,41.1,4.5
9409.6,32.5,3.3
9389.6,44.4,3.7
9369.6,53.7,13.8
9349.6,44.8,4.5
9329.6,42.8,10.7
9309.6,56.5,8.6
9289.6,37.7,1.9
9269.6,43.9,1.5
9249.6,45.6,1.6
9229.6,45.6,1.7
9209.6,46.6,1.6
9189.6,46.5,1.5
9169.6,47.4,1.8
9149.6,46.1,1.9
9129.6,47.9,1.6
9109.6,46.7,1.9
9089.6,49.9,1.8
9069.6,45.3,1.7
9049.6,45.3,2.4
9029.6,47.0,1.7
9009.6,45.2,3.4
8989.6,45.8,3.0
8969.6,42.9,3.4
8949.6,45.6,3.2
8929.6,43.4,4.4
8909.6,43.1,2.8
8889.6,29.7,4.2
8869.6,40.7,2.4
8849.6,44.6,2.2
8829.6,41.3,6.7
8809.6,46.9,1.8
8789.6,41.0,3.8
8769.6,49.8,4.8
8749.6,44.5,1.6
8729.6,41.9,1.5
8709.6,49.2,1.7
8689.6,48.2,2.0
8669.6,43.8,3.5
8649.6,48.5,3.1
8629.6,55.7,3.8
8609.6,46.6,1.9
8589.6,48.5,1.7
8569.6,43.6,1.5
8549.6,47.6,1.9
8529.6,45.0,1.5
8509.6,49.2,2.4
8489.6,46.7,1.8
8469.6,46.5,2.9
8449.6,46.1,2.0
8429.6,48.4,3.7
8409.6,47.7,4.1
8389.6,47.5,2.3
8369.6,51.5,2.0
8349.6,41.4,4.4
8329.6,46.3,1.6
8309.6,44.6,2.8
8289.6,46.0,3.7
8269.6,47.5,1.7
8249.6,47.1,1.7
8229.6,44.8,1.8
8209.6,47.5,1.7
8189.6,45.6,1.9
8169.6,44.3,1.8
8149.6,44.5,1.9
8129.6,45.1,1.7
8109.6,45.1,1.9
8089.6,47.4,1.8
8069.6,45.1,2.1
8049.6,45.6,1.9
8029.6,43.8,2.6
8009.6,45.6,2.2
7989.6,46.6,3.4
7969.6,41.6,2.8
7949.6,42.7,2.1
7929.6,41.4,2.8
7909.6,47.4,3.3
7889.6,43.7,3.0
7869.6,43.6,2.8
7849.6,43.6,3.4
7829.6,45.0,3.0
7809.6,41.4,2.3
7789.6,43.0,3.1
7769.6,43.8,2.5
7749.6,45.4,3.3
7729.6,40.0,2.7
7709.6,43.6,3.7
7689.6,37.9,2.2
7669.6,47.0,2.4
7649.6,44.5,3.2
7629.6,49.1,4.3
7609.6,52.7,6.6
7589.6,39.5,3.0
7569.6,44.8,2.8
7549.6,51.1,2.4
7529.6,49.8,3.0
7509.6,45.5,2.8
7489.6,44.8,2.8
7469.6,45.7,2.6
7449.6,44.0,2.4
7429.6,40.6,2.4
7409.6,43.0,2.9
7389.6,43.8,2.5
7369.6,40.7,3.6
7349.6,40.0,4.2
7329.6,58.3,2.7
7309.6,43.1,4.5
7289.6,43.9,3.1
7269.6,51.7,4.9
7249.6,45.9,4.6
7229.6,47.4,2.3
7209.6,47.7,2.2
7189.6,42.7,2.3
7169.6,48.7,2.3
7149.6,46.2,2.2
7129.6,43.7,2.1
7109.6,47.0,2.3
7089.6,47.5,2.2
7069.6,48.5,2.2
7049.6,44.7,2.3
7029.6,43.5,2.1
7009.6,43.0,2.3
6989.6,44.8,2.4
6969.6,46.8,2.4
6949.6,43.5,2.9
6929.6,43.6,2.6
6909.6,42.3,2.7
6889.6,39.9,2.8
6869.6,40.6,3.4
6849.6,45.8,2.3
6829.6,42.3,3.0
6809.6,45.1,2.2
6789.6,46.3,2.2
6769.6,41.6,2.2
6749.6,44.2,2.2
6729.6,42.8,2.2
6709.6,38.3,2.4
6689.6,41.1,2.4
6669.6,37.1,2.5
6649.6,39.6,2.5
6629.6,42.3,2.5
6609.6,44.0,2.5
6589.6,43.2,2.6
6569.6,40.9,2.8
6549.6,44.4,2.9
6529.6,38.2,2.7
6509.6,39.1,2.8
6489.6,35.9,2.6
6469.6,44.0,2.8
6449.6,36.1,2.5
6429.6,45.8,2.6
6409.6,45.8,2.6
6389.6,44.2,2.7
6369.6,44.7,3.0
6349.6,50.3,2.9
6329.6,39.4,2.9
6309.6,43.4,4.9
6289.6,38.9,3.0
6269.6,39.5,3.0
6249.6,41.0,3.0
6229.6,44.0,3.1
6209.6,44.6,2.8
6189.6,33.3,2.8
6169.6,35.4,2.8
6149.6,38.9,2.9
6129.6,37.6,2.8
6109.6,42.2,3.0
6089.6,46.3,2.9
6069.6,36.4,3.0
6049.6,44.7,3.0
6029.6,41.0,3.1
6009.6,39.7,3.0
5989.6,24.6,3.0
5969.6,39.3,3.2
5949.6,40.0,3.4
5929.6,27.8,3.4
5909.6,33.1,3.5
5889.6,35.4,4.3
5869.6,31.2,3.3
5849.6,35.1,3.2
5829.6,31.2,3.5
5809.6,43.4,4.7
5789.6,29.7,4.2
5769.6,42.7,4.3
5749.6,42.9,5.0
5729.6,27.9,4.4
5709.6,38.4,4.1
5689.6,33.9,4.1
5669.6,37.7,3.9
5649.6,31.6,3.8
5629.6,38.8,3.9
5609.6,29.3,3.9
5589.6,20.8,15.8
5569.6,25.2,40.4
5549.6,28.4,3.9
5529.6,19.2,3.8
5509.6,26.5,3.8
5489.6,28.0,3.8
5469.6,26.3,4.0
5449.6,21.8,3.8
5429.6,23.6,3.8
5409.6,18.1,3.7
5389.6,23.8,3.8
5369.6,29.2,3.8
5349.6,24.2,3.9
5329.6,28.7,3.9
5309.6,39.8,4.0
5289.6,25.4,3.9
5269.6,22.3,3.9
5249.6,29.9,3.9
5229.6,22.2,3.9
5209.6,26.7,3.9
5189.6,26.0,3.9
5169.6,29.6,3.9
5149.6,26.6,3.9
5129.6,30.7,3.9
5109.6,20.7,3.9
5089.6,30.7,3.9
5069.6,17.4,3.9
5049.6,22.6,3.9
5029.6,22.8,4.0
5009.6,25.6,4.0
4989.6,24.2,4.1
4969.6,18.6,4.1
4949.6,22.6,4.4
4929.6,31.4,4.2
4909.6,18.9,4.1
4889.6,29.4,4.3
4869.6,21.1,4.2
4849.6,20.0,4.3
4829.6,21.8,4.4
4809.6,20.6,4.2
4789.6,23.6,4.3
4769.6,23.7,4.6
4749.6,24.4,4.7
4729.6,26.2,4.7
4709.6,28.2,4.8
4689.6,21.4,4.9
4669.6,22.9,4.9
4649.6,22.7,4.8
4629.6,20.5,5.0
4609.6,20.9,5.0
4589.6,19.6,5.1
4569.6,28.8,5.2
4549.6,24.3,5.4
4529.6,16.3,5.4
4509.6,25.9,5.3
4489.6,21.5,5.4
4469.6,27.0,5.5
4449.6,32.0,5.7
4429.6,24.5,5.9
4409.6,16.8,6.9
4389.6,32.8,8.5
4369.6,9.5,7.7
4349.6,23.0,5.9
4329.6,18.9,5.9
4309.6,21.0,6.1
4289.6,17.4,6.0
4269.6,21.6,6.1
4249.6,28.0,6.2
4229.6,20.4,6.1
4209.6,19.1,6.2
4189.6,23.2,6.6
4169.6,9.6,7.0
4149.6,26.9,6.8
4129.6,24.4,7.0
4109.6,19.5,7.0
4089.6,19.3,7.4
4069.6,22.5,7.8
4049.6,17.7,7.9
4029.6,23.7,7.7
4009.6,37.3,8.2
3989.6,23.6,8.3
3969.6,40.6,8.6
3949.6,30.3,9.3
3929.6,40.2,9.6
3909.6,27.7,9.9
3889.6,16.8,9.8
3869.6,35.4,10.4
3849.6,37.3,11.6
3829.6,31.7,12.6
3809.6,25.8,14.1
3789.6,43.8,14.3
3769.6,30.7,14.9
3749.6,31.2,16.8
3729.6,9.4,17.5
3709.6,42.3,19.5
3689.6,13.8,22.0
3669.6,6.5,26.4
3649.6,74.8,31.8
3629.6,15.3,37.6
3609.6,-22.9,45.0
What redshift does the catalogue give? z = 0.51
